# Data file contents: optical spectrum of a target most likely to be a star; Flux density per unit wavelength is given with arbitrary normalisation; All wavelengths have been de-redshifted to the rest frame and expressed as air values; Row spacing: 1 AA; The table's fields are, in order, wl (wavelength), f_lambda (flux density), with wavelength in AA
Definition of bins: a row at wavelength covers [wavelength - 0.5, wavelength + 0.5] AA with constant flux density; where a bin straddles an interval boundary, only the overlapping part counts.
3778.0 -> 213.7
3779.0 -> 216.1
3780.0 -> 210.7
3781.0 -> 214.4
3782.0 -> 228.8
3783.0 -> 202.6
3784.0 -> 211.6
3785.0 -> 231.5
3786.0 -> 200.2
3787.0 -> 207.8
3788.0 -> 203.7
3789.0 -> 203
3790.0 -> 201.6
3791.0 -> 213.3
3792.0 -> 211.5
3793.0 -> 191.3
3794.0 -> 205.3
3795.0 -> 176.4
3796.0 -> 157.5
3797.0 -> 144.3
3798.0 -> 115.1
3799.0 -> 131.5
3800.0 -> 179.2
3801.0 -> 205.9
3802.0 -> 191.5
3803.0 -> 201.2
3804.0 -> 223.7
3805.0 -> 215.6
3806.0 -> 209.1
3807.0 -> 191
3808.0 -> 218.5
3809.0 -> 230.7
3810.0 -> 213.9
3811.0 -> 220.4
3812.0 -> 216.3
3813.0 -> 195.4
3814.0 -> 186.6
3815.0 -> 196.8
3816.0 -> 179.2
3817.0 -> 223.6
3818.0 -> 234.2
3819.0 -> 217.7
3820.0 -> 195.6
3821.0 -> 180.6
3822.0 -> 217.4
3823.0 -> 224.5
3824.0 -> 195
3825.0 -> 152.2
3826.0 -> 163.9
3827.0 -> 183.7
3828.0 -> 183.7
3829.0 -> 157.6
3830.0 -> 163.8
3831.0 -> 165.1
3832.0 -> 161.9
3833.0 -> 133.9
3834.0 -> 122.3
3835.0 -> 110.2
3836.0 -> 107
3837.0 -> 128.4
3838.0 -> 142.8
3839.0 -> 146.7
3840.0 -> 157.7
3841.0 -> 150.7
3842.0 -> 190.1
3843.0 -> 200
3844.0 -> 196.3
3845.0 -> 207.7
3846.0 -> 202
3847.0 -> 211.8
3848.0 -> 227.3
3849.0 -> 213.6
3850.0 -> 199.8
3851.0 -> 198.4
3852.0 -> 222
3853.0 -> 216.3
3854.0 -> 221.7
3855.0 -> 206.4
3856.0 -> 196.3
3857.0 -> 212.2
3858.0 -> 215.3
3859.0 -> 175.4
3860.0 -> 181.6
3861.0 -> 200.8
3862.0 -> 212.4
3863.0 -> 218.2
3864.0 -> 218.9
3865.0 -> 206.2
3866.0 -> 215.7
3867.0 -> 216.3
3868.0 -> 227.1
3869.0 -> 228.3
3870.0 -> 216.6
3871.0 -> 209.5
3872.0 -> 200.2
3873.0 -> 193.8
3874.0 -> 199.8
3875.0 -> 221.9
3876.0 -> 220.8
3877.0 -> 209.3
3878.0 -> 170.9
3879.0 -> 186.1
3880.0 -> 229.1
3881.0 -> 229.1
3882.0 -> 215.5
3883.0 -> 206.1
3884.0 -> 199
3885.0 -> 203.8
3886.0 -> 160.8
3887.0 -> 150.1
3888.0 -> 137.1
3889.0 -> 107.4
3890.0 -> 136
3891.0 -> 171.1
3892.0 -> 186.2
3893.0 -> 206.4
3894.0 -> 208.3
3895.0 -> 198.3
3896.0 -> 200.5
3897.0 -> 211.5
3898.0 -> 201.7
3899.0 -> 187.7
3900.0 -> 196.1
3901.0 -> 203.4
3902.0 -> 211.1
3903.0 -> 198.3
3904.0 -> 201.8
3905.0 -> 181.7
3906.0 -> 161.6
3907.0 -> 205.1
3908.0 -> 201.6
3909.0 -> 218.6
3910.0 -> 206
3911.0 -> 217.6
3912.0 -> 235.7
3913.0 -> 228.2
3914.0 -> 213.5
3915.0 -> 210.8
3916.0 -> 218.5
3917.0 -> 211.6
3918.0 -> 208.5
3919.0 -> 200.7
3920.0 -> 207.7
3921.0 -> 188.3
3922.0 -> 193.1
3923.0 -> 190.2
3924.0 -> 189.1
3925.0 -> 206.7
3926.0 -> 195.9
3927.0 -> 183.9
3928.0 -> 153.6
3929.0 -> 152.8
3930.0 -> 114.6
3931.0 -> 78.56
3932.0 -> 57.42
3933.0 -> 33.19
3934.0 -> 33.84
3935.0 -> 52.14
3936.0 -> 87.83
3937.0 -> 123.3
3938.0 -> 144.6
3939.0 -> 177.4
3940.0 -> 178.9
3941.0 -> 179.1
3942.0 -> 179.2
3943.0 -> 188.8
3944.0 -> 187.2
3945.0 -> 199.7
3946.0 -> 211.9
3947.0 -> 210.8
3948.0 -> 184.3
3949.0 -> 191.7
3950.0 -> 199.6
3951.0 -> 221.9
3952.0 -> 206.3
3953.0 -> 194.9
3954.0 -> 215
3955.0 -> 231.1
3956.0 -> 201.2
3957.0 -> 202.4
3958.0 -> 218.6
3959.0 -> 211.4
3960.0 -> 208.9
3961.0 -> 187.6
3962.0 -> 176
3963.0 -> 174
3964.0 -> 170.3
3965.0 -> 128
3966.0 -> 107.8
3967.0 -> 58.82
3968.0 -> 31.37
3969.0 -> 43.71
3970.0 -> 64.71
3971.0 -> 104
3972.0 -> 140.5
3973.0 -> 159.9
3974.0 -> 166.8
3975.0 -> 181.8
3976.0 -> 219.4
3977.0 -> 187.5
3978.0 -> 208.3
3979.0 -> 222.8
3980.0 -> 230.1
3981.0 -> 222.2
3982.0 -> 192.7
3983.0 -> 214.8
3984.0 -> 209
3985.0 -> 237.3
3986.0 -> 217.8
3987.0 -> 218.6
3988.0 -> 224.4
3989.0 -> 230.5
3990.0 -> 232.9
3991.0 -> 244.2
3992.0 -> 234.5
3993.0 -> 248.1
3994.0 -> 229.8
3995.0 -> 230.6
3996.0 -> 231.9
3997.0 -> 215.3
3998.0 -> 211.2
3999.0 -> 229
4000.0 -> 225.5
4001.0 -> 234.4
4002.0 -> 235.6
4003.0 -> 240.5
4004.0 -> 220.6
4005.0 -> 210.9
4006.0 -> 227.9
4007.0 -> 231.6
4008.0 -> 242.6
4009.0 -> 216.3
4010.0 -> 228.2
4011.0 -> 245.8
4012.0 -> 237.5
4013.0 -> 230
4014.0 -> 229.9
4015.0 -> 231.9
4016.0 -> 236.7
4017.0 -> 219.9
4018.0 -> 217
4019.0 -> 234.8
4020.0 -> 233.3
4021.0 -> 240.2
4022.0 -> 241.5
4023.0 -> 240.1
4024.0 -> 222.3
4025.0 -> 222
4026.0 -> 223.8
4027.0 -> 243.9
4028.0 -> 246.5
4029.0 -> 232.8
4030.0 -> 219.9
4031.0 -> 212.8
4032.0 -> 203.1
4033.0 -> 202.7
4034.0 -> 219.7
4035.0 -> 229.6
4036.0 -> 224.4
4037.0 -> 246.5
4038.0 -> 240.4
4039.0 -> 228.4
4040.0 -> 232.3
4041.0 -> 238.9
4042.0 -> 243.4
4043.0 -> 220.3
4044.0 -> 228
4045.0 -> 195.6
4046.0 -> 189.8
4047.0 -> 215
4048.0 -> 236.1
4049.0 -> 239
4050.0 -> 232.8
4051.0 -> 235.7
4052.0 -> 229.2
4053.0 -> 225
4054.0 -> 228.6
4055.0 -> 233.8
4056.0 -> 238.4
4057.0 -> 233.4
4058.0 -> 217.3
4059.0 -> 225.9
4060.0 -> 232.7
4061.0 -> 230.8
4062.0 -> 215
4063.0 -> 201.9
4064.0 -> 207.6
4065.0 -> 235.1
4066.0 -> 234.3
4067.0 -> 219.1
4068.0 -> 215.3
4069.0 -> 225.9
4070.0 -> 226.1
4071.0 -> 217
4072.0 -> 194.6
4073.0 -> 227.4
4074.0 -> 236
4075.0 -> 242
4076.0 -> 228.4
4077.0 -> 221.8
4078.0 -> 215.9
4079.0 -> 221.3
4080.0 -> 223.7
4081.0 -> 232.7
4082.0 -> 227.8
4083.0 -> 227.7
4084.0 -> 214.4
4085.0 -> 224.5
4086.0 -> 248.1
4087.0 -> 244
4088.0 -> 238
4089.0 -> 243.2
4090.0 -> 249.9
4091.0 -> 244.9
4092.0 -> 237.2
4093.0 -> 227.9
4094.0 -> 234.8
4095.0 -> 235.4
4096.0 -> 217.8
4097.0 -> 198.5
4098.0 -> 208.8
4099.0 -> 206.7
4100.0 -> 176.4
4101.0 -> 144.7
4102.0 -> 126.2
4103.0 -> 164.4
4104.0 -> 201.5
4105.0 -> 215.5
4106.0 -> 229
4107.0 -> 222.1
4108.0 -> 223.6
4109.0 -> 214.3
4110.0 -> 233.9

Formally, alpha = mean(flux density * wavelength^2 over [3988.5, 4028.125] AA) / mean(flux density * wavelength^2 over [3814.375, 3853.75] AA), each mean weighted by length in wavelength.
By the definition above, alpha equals 1.4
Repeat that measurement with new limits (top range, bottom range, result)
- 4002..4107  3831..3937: 1.32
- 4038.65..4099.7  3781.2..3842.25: 1.39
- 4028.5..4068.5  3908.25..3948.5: 1.39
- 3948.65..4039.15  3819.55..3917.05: 1.15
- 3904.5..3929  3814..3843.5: 1.22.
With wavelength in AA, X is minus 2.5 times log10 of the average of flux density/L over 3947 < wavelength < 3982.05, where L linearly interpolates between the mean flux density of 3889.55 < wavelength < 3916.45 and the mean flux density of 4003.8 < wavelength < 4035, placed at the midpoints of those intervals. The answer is 0.23 mag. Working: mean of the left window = 201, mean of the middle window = 174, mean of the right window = 228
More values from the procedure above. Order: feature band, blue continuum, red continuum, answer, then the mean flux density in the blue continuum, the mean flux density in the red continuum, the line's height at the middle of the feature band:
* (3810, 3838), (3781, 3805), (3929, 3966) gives 0.06 mag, 194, 165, 188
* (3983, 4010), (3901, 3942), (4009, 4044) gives -0.07 mag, 172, 230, 213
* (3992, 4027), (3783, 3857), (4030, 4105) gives -0.08 mag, 189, 221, 214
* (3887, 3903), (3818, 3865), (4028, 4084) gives 0.07 mag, 186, 225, 195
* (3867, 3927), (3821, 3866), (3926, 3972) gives -0.18 mag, 185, 153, 169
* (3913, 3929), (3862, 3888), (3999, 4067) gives 0.07 mag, 205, 228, 212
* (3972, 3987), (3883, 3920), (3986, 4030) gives 0.09 mag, 195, 231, 221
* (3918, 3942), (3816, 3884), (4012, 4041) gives 0.39 mag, 193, 229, 210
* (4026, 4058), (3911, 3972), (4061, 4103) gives -0.12 mag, 166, 219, 204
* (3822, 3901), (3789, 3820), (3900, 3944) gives -0.03 mag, 197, 173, 185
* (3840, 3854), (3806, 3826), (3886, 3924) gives -0.01 mag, 204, 194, 201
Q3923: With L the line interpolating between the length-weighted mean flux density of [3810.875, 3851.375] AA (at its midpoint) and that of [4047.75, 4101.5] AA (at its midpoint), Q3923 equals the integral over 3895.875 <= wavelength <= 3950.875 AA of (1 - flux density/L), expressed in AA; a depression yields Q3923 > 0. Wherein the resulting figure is 5.3 AA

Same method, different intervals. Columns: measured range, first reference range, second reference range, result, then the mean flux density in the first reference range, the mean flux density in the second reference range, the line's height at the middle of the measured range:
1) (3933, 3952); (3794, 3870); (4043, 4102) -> 4.04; 190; 223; 205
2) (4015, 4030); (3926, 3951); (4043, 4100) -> -2.67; 149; 225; 197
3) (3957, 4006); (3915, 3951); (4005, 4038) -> 1.97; 165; 229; 200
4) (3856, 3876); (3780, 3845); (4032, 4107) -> -1.53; 187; 222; 194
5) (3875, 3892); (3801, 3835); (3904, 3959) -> 0.05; 192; 180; 185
